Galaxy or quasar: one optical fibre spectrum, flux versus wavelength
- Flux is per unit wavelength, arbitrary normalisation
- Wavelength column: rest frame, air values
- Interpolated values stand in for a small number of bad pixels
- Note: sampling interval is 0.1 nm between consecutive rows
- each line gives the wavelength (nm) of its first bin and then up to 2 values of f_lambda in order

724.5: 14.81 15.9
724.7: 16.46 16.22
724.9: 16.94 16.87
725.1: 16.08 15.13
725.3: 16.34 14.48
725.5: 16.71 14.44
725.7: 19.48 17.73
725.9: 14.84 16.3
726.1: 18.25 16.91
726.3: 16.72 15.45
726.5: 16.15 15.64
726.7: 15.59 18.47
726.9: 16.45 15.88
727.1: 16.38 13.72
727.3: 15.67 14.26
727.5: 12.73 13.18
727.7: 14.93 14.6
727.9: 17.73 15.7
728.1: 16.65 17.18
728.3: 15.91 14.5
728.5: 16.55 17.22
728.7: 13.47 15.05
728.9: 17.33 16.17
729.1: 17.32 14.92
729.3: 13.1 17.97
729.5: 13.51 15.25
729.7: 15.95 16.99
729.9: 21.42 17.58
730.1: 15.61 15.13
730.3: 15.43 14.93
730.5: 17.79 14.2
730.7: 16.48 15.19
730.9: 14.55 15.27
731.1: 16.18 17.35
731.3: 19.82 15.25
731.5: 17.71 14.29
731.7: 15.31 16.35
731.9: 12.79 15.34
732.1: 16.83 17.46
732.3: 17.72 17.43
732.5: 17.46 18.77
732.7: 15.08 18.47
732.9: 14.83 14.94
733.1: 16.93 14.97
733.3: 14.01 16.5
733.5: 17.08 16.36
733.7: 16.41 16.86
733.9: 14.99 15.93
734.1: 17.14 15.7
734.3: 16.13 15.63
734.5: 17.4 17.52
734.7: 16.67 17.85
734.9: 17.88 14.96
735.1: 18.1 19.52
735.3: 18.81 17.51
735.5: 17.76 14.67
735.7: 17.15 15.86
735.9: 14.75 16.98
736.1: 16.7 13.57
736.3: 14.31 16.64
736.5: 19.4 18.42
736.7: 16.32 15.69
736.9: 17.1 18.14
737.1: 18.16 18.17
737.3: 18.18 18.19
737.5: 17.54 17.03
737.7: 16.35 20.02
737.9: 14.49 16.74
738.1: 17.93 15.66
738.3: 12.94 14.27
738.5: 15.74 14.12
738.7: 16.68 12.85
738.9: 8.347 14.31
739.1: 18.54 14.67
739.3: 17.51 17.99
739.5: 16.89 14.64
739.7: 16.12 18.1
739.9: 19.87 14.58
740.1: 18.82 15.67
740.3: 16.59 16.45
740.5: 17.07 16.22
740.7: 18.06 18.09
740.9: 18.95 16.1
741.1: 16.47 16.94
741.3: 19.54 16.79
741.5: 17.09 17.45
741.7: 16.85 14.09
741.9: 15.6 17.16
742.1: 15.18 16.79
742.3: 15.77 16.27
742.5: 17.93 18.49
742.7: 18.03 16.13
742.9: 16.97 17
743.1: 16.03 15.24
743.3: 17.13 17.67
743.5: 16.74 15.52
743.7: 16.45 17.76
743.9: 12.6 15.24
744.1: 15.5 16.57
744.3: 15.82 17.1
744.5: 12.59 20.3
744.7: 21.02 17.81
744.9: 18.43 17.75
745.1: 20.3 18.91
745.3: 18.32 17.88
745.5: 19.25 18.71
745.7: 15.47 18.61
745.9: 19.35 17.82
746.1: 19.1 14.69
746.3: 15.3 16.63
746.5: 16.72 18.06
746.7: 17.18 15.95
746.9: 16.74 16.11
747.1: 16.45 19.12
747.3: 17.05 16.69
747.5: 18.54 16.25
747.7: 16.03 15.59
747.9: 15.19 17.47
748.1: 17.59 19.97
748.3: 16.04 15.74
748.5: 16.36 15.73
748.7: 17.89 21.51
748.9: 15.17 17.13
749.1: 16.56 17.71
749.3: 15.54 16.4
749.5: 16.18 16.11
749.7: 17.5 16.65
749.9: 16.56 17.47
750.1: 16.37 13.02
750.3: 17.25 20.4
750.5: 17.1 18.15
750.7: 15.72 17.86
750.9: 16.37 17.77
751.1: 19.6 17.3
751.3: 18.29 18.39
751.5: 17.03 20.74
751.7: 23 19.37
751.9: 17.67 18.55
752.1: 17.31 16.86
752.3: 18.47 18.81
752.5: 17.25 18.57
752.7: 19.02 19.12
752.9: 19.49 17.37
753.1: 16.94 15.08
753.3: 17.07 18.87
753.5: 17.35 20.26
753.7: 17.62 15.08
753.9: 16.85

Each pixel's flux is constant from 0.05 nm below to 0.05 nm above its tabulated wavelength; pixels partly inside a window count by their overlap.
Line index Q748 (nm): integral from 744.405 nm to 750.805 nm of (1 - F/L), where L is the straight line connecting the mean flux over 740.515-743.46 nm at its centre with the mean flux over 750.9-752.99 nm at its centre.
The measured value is 0.212 nm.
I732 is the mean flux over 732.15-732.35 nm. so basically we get 17.6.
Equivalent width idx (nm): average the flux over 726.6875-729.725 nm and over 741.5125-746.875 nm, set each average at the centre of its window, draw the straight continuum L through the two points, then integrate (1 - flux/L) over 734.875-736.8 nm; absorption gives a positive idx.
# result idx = -0.059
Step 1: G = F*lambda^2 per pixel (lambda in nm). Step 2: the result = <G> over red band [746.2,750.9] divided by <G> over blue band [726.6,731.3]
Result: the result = 1.12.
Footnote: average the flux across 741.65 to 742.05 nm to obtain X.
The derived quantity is 15.9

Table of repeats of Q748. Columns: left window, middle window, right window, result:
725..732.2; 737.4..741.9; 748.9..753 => 0.11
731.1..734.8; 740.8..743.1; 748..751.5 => -0.01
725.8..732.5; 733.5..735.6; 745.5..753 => -0.07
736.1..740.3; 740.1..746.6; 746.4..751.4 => -0.14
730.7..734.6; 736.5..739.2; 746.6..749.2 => 0.04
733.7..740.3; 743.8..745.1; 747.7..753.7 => 0.01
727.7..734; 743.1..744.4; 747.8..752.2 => 0.07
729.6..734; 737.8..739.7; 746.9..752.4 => 0.15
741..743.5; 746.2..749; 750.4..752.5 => 0.12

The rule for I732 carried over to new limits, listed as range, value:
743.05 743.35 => 16.1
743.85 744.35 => 15.1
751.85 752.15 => 17.8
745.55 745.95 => 18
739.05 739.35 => 16.9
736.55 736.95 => 16.9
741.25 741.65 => 17.7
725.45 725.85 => 17.1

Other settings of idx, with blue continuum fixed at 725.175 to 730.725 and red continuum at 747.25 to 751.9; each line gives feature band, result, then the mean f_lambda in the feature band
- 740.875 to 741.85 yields -0.01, 17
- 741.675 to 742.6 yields 0.03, 16.3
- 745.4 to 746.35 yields -0.03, 17.6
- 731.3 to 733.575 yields 0.00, 16.2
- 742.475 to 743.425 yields -0.01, 17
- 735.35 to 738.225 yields -0.07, 16.9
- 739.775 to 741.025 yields -0.04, 17.3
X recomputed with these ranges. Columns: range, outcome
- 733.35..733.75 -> 16.6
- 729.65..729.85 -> 16.5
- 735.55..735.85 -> 15.9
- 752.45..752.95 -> 18.7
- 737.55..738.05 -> 16.9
